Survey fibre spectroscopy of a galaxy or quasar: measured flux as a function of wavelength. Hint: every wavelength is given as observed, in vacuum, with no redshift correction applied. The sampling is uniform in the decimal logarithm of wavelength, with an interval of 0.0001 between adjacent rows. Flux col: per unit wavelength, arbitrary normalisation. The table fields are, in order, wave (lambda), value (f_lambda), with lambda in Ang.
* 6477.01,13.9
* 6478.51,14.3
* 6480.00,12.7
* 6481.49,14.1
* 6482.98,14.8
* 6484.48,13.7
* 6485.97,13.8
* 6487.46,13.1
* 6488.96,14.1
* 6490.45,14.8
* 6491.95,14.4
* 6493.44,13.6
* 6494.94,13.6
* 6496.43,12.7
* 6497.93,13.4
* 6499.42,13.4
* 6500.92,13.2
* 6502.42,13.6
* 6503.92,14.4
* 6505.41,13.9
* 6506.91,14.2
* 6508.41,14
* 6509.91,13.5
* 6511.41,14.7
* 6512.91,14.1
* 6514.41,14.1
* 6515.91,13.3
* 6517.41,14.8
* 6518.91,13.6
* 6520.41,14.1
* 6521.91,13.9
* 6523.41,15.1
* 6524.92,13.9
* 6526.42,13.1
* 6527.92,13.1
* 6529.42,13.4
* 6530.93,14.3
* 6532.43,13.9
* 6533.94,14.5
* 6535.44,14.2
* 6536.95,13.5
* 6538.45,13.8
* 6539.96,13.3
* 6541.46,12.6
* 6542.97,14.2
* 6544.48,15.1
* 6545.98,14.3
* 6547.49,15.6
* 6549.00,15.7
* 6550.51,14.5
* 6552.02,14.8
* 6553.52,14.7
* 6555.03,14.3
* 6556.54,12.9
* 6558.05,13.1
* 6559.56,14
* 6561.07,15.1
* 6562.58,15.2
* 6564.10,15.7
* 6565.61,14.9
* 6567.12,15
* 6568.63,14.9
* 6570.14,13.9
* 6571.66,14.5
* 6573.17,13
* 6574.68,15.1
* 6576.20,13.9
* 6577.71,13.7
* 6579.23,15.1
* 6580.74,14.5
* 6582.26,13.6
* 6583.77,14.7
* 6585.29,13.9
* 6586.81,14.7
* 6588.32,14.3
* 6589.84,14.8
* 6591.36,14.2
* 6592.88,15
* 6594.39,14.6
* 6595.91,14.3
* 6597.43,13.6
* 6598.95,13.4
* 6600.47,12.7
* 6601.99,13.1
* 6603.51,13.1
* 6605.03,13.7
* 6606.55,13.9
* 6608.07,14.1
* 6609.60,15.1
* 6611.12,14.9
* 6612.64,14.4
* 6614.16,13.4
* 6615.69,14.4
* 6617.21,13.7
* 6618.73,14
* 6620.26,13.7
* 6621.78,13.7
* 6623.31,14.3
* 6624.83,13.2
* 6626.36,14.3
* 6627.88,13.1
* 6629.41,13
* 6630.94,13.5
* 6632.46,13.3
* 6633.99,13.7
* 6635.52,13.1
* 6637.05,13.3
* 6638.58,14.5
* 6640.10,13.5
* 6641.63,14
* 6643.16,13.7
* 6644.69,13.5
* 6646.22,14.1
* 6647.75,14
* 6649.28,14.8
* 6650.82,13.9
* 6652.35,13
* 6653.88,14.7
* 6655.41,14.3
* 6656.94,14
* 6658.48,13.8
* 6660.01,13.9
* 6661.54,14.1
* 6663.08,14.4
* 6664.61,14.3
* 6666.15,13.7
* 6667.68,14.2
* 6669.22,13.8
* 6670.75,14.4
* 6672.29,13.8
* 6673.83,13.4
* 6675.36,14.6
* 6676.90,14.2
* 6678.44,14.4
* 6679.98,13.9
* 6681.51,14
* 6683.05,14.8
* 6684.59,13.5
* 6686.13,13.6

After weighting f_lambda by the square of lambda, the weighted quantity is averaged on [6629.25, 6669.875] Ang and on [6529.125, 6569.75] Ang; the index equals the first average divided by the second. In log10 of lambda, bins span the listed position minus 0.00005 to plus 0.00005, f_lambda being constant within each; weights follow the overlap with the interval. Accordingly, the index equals 1.00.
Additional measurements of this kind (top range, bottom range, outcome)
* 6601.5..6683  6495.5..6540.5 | 1.04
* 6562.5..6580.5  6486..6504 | 1.09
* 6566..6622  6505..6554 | 1.02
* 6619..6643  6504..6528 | 1.01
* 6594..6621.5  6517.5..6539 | 1.02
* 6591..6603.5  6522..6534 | 1.02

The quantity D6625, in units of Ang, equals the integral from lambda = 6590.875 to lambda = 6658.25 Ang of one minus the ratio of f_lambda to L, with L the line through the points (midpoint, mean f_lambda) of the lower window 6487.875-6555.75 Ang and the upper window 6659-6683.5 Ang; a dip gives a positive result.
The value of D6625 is 1.08 Ang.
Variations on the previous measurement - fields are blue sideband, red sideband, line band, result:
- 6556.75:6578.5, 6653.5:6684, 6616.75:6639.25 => 0.96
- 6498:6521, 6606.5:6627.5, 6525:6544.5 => 0.31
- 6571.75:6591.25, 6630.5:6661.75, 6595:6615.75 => 0.39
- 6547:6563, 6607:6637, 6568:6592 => -0.08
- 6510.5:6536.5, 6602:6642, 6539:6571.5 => -1.25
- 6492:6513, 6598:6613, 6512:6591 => -2.61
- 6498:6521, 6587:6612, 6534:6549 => -0.22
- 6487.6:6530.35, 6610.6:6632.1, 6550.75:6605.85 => -1.59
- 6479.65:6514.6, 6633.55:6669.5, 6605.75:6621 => -0.27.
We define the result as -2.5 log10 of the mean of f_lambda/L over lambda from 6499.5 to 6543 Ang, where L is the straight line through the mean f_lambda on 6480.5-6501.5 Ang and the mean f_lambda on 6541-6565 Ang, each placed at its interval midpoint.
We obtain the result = 0.02 mag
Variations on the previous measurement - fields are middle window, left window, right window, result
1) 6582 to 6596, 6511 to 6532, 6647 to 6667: -0.03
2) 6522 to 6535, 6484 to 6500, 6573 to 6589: 0.00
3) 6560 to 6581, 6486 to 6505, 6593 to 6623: -0.06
